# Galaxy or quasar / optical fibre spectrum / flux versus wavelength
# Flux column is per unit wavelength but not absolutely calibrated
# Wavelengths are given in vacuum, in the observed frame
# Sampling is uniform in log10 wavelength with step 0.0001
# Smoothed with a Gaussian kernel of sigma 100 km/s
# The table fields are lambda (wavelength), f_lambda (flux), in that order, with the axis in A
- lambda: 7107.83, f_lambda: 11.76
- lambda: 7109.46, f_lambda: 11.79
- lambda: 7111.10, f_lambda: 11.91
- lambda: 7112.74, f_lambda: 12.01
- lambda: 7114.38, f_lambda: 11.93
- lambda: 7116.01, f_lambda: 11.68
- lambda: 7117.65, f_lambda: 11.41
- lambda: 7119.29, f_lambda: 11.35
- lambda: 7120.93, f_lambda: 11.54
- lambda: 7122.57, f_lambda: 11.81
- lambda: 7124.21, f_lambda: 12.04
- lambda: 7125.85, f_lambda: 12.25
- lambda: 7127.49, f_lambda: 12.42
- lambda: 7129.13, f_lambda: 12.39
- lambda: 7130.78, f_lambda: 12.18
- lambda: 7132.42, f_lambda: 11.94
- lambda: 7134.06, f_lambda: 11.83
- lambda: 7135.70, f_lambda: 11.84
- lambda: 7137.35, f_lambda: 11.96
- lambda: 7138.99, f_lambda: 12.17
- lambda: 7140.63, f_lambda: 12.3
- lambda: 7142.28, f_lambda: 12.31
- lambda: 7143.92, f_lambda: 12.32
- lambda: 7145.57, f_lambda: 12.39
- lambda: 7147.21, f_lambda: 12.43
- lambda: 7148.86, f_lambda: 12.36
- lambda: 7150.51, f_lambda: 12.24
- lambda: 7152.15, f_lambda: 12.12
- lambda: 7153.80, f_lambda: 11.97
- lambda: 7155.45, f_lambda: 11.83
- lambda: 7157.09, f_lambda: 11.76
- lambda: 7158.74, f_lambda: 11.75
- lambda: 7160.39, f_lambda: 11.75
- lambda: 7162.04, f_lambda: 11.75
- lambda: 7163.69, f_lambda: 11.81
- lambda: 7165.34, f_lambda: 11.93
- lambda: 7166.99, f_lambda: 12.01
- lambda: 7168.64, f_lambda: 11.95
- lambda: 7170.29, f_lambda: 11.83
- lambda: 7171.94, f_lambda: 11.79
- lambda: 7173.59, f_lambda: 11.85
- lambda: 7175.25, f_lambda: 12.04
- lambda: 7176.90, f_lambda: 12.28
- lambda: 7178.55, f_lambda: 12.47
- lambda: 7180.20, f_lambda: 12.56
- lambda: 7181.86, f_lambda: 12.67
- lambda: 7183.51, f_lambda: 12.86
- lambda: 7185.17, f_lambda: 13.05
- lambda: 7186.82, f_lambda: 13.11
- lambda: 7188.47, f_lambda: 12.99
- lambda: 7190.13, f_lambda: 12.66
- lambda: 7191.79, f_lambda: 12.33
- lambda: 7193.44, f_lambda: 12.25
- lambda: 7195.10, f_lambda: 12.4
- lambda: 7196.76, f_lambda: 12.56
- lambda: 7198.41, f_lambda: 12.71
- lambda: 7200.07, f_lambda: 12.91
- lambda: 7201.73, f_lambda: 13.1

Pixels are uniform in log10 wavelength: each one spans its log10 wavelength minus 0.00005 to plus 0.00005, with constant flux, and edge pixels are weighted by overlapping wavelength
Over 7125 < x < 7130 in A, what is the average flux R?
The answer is 12.3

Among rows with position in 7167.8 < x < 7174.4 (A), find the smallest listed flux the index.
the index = 11.79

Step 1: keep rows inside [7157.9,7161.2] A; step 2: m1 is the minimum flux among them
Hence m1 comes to 11.75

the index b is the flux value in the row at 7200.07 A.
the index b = 12.91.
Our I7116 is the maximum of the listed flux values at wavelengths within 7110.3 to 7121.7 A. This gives 12.01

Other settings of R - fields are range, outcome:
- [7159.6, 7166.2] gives 11.8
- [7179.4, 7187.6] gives 12.8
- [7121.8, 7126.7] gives 12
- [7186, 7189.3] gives 13.1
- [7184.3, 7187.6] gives 13.1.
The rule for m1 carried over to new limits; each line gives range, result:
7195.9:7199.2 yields 12.56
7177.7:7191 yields 12.47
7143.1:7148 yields 12.32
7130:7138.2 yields 11.83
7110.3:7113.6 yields 11.91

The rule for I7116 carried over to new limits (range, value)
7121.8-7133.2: 12.42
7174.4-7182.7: 12.67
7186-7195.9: 13.11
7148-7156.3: 12.36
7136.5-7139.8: 12.17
